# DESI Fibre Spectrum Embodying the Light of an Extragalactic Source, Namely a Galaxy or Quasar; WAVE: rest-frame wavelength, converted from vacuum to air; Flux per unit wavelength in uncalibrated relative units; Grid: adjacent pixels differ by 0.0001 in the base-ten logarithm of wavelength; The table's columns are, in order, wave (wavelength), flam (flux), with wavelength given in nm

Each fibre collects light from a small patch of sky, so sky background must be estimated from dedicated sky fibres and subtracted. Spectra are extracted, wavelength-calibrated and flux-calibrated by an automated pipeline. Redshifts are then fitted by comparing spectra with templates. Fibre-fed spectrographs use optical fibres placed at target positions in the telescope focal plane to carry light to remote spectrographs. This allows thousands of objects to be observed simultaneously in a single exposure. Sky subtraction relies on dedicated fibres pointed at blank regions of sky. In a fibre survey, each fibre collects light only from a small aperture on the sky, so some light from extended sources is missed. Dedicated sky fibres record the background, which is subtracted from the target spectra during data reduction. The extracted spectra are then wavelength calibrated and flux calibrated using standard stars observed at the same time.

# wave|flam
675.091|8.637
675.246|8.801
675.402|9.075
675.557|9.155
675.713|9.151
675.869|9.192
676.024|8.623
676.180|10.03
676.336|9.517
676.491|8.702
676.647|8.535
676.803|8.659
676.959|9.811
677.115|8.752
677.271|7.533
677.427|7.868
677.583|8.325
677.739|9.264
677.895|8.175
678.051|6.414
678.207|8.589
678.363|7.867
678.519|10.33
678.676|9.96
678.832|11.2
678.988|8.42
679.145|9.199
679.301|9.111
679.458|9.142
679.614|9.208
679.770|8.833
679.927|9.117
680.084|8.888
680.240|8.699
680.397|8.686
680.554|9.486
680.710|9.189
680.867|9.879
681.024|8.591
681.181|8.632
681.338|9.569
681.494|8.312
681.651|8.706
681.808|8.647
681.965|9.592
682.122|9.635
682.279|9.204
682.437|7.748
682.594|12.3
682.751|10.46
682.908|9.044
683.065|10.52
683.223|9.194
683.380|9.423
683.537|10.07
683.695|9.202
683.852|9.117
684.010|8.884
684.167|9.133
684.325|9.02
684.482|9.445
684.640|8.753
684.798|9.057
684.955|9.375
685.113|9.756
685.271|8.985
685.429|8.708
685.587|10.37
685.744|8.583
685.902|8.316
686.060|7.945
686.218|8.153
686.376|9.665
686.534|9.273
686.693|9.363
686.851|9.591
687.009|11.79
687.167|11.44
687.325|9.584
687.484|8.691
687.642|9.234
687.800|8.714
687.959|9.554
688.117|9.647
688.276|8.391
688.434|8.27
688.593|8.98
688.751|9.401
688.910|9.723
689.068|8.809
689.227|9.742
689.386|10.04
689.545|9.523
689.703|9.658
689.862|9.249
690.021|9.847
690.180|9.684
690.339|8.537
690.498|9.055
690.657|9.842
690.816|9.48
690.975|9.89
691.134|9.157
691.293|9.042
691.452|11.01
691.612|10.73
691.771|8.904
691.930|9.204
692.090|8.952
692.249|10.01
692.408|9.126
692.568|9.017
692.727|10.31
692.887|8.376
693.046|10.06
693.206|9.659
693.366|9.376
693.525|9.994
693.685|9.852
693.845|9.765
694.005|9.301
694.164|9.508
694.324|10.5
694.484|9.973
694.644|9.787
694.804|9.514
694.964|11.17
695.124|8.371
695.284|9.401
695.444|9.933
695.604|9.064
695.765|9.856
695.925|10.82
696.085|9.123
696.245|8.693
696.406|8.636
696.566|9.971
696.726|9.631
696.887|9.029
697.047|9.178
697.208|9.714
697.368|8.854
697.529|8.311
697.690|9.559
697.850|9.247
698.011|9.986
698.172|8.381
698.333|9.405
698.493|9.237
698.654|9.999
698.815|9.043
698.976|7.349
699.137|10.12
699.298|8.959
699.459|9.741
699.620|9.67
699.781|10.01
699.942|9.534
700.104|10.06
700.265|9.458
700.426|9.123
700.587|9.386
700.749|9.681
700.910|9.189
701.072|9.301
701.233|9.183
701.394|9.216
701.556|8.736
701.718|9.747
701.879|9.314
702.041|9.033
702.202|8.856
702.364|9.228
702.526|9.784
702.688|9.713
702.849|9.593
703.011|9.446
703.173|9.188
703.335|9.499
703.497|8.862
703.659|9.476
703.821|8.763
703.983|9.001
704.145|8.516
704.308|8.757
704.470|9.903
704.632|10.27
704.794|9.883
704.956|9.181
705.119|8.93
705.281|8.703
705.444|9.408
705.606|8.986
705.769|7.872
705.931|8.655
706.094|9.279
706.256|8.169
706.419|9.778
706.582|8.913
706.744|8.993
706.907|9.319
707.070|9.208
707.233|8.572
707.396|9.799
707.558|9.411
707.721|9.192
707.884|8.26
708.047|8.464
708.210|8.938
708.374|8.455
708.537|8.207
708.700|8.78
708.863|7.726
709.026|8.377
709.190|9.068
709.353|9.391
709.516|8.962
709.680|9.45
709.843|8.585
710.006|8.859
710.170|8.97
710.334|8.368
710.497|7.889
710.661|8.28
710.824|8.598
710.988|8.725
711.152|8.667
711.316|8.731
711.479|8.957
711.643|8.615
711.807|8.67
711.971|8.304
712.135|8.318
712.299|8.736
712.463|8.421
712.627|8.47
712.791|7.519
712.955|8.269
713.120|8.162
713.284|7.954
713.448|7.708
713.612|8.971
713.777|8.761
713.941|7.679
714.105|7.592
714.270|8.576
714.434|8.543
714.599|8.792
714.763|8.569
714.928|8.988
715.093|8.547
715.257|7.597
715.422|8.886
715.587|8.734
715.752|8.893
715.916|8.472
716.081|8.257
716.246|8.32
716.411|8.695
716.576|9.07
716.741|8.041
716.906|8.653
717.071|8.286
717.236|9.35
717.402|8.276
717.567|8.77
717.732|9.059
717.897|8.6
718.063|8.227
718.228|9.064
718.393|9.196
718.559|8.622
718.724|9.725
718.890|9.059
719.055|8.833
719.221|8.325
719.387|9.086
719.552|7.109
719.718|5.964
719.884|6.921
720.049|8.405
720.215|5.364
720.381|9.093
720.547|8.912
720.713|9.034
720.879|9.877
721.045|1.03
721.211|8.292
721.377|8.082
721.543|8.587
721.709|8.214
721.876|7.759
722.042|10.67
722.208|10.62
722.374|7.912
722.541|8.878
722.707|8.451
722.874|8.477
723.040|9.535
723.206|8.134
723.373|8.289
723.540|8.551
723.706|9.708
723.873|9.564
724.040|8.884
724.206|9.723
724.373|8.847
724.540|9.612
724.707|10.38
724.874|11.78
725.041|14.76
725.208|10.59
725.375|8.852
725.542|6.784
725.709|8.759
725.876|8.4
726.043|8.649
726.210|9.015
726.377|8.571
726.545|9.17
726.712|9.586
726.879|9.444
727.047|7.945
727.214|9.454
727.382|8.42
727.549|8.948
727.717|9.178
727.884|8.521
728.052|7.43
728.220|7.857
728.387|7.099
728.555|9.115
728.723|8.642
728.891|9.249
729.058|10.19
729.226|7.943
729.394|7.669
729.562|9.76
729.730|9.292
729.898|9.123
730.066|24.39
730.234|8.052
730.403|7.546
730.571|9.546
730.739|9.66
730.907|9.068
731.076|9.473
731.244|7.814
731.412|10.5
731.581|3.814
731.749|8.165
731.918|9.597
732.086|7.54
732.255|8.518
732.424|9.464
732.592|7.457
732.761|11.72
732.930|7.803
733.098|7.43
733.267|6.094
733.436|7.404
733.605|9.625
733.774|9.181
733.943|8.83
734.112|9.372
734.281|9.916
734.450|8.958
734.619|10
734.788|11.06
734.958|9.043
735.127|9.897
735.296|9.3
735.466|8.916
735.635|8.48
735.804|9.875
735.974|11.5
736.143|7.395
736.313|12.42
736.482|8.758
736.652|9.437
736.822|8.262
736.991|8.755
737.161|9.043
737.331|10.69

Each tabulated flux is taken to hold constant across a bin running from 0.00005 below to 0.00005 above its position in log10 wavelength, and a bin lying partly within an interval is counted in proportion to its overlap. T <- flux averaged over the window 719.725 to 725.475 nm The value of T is 8.83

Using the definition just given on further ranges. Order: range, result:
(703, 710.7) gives 8.93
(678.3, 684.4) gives 9.29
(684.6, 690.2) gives 9.33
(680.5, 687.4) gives 9.36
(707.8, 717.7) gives 8.52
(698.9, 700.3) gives 9.44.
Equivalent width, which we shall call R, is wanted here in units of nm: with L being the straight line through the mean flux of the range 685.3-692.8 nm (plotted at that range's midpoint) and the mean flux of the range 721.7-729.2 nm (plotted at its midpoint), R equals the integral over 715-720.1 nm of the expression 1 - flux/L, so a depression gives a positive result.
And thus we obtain 0.37 nm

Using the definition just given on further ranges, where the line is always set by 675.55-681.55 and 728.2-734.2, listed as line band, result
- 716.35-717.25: 0.036 nm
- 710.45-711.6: 0.053 nm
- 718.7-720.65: 0.210 nm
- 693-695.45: -0.216 nm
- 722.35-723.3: 0.042 nm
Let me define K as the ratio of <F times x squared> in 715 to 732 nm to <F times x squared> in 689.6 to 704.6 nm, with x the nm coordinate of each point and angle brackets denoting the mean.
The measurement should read 1.0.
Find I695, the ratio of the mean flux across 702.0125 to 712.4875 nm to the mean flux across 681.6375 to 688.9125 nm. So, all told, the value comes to 0.96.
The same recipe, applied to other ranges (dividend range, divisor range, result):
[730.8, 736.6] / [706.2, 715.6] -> 1.04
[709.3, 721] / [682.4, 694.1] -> 0.90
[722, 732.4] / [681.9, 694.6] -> 0.97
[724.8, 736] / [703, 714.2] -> 1.05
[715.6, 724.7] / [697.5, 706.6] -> 0.92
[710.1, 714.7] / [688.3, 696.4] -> 0.88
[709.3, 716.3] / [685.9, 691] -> 0.91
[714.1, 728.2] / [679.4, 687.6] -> 0.94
